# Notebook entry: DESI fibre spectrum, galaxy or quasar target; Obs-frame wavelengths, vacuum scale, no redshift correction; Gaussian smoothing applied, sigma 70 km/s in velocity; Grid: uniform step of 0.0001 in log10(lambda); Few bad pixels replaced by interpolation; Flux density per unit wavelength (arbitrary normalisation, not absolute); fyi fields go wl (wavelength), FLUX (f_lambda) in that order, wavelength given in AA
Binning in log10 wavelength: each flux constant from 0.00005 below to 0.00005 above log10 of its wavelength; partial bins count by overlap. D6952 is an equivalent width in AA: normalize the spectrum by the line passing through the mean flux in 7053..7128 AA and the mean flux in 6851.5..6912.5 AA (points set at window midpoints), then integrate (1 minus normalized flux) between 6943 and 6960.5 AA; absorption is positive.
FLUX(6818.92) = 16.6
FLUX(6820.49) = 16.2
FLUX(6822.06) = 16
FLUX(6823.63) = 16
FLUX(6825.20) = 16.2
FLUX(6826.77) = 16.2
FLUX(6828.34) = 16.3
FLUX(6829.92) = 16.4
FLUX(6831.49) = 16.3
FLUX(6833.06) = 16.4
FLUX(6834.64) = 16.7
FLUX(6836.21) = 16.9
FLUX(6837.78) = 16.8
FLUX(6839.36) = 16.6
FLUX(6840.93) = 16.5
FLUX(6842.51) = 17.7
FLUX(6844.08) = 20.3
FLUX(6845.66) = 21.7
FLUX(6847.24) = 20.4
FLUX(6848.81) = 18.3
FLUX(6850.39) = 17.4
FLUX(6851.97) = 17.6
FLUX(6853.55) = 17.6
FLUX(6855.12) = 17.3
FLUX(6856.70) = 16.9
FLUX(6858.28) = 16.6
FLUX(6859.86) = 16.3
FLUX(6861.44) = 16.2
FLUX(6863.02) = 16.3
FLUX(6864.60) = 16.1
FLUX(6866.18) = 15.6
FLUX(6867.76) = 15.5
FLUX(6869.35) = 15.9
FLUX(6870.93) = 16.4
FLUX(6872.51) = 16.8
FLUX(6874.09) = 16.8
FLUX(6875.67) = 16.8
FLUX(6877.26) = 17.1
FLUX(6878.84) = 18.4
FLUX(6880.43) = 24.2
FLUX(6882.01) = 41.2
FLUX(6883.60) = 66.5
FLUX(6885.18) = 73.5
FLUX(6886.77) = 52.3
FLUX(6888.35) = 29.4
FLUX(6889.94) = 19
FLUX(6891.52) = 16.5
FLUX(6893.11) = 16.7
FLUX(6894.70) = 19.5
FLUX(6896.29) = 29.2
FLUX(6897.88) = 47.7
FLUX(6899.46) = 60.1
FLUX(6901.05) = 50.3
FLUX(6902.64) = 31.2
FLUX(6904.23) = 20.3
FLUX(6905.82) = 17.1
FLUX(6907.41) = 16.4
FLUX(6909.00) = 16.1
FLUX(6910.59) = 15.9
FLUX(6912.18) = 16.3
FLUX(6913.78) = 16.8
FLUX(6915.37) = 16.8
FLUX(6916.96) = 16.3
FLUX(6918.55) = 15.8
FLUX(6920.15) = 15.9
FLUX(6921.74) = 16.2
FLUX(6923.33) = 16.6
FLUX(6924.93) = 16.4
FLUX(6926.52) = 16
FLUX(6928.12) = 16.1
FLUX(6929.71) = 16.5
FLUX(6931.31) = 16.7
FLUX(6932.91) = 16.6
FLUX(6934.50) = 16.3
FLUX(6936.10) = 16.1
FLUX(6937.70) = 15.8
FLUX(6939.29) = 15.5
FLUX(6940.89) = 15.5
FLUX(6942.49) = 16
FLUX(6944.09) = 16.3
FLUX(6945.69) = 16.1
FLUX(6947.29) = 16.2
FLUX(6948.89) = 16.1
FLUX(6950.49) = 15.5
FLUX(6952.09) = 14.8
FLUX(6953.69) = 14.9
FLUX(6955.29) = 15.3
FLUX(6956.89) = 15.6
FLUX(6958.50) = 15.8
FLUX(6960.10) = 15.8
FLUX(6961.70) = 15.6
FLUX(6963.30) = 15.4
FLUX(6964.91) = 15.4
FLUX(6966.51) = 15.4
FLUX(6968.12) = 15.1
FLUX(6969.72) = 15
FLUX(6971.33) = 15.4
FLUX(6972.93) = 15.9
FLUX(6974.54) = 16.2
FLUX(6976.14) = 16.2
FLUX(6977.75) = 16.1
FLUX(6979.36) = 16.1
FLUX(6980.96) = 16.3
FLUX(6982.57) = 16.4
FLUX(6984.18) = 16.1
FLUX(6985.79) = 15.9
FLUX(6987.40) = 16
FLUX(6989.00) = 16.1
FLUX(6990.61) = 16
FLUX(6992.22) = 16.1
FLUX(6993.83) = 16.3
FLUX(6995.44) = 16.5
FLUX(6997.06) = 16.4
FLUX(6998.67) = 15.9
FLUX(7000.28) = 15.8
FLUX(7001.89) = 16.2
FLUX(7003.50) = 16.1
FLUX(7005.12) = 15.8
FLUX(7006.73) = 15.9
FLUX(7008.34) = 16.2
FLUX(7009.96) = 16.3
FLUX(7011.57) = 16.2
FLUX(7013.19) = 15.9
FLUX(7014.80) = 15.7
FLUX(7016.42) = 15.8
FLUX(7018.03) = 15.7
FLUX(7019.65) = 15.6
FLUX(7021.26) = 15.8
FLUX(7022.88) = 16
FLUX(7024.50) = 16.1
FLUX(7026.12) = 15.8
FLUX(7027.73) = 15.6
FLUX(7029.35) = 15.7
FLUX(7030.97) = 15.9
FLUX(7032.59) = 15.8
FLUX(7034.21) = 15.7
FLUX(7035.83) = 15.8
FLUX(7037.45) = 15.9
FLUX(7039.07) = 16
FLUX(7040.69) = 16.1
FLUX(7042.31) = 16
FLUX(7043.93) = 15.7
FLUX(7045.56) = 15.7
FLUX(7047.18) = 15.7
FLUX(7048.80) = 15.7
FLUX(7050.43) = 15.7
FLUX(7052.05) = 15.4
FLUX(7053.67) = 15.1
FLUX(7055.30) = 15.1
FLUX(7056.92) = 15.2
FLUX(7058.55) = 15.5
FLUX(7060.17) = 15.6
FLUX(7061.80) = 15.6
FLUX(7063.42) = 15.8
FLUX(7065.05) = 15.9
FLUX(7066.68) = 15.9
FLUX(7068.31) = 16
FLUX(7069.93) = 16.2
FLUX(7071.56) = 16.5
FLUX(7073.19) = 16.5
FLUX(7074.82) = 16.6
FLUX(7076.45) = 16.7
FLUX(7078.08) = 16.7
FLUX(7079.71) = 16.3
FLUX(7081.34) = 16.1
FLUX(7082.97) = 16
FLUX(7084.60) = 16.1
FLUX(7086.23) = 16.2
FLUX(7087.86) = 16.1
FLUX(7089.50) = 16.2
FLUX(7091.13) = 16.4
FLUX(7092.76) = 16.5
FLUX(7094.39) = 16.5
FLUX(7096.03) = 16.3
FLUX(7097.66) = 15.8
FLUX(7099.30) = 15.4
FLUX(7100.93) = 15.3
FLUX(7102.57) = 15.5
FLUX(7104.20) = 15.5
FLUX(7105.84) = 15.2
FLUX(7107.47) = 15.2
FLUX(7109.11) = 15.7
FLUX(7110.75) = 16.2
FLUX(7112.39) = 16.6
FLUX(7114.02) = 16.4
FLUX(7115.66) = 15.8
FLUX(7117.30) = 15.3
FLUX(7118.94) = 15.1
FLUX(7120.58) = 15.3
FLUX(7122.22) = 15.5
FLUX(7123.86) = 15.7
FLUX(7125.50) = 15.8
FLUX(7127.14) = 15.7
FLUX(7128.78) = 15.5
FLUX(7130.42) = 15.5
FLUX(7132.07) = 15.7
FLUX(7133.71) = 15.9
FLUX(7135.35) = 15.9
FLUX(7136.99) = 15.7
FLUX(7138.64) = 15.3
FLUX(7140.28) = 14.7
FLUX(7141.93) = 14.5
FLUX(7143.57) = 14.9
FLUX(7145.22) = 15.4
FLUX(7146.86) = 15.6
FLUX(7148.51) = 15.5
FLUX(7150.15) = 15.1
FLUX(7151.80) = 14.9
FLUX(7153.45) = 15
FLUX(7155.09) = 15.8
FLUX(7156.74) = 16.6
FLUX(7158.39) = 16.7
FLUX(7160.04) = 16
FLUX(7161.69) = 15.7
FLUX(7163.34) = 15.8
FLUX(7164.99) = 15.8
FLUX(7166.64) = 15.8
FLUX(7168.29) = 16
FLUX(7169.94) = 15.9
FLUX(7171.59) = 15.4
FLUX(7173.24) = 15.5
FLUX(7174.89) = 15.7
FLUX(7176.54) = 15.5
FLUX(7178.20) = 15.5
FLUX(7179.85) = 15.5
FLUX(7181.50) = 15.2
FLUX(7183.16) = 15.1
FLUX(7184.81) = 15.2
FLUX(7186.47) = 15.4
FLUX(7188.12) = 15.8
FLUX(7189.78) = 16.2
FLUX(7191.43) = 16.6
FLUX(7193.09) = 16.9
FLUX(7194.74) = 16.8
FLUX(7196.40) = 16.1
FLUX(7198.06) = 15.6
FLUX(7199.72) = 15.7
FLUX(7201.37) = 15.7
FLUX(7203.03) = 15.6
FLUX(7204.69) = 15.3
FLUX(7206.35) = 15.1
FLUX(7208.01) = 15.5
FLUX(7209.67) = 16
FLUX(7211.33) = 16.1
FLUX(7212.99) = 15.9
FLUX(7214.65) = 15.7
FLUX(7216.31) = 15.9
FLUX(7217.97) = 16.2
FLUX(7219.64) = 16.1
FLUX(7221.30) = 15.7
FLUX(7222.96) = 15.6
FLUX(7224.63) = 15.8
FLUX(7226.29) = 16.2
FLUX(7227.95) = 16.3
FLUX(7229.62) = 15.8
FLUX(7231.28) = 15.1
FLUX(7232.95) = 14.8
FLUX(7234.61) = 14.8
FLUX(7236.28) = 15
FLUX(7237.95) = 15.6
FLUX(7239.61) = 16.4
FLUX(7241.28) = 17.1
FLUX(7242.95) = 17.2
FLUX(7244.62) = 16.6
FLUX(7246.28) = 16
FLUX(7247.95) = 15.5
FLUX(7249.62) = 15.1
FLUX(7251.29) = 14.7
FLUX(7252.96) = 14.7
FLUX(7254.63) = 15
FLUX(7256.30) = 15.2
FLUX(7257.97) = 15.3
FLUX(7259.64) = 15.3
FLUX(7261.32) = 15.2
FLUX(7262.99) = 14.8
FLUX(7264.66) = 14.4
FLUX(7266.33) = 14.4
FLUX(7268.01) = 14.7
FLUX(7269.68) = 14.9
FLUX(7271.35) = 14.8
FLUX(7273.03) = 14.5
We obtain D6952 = 5.1 AA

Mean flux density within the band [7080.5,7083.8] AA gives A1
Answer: 16.1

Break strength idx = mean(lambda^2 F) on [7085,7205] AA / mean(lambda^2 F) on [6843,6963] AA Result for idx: 0.80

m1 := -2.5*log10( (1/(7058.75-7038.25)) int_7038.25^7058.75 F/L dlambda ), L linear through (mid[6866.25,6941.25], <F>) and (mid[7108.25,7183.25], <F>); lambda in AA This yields 0.20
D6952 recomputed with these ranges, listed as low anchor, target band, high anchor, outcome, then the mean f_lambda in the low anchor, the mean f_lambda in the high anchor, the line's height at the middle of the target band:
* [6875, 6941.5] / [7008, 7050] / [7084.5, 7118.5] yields 7.1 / 24.4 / 15.9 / 19.1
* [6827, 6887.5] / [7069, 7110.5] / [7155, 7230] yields 3.6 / 21.6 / 15.8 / 17.6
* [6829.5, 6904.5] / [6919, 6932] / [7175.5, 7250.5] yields 3.6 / 24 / 15.8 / 22.6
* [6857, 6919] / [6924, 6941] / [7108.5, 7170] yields 5.2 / 25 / 15.6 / 23.4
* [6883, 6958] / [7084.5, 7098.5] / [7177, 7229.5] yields 1.7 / 22.4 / 15.8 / 18.4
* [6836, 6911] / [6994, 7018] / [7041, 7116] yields 3.5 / 24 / 15.9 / 18.8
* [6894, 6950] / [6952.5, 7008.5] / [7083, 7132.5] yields 9.0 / 20.3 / 15.8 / 18.9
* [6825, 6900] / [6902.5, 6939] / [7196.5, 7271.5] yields 8.0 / 22.7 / 15.5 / 21.6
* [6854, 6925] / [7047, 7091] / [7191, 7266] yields 8.1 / 23.9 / 15.7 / 19.6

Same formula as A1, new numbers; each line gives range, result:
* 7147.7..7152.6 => 15.2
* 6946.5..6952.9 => 15.7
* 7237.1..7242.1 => 16.4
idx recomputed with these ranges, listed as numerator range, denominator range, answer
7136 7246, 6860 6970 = 0.81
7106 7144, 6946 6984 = 1.04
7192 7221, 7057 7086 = 1.03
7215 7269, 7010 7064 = 1.04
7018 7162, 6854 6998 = 0.83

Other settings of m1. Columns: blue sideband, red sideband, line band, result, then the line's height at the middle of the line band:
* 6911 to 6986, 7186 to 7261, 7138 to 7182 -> 0.02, 15.8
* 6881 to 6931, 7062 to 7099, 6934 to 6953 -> 0.47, 24.5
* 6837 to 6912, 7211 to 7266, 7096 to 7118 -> 0.18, 18.6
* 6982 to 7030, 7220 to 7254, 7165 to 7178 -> 0.01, 15.8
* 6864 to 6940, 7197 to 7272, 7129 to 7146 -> 0.16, 17.8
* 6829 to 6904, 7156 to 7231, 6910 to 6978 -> 0.35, 22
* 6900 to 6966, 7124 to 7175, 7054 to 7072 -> 0.04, 16.3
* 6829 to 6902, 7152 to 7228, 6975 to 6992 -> 0.28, 20.9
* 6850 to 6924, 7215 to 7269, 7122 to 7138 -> 0.15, 18.1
